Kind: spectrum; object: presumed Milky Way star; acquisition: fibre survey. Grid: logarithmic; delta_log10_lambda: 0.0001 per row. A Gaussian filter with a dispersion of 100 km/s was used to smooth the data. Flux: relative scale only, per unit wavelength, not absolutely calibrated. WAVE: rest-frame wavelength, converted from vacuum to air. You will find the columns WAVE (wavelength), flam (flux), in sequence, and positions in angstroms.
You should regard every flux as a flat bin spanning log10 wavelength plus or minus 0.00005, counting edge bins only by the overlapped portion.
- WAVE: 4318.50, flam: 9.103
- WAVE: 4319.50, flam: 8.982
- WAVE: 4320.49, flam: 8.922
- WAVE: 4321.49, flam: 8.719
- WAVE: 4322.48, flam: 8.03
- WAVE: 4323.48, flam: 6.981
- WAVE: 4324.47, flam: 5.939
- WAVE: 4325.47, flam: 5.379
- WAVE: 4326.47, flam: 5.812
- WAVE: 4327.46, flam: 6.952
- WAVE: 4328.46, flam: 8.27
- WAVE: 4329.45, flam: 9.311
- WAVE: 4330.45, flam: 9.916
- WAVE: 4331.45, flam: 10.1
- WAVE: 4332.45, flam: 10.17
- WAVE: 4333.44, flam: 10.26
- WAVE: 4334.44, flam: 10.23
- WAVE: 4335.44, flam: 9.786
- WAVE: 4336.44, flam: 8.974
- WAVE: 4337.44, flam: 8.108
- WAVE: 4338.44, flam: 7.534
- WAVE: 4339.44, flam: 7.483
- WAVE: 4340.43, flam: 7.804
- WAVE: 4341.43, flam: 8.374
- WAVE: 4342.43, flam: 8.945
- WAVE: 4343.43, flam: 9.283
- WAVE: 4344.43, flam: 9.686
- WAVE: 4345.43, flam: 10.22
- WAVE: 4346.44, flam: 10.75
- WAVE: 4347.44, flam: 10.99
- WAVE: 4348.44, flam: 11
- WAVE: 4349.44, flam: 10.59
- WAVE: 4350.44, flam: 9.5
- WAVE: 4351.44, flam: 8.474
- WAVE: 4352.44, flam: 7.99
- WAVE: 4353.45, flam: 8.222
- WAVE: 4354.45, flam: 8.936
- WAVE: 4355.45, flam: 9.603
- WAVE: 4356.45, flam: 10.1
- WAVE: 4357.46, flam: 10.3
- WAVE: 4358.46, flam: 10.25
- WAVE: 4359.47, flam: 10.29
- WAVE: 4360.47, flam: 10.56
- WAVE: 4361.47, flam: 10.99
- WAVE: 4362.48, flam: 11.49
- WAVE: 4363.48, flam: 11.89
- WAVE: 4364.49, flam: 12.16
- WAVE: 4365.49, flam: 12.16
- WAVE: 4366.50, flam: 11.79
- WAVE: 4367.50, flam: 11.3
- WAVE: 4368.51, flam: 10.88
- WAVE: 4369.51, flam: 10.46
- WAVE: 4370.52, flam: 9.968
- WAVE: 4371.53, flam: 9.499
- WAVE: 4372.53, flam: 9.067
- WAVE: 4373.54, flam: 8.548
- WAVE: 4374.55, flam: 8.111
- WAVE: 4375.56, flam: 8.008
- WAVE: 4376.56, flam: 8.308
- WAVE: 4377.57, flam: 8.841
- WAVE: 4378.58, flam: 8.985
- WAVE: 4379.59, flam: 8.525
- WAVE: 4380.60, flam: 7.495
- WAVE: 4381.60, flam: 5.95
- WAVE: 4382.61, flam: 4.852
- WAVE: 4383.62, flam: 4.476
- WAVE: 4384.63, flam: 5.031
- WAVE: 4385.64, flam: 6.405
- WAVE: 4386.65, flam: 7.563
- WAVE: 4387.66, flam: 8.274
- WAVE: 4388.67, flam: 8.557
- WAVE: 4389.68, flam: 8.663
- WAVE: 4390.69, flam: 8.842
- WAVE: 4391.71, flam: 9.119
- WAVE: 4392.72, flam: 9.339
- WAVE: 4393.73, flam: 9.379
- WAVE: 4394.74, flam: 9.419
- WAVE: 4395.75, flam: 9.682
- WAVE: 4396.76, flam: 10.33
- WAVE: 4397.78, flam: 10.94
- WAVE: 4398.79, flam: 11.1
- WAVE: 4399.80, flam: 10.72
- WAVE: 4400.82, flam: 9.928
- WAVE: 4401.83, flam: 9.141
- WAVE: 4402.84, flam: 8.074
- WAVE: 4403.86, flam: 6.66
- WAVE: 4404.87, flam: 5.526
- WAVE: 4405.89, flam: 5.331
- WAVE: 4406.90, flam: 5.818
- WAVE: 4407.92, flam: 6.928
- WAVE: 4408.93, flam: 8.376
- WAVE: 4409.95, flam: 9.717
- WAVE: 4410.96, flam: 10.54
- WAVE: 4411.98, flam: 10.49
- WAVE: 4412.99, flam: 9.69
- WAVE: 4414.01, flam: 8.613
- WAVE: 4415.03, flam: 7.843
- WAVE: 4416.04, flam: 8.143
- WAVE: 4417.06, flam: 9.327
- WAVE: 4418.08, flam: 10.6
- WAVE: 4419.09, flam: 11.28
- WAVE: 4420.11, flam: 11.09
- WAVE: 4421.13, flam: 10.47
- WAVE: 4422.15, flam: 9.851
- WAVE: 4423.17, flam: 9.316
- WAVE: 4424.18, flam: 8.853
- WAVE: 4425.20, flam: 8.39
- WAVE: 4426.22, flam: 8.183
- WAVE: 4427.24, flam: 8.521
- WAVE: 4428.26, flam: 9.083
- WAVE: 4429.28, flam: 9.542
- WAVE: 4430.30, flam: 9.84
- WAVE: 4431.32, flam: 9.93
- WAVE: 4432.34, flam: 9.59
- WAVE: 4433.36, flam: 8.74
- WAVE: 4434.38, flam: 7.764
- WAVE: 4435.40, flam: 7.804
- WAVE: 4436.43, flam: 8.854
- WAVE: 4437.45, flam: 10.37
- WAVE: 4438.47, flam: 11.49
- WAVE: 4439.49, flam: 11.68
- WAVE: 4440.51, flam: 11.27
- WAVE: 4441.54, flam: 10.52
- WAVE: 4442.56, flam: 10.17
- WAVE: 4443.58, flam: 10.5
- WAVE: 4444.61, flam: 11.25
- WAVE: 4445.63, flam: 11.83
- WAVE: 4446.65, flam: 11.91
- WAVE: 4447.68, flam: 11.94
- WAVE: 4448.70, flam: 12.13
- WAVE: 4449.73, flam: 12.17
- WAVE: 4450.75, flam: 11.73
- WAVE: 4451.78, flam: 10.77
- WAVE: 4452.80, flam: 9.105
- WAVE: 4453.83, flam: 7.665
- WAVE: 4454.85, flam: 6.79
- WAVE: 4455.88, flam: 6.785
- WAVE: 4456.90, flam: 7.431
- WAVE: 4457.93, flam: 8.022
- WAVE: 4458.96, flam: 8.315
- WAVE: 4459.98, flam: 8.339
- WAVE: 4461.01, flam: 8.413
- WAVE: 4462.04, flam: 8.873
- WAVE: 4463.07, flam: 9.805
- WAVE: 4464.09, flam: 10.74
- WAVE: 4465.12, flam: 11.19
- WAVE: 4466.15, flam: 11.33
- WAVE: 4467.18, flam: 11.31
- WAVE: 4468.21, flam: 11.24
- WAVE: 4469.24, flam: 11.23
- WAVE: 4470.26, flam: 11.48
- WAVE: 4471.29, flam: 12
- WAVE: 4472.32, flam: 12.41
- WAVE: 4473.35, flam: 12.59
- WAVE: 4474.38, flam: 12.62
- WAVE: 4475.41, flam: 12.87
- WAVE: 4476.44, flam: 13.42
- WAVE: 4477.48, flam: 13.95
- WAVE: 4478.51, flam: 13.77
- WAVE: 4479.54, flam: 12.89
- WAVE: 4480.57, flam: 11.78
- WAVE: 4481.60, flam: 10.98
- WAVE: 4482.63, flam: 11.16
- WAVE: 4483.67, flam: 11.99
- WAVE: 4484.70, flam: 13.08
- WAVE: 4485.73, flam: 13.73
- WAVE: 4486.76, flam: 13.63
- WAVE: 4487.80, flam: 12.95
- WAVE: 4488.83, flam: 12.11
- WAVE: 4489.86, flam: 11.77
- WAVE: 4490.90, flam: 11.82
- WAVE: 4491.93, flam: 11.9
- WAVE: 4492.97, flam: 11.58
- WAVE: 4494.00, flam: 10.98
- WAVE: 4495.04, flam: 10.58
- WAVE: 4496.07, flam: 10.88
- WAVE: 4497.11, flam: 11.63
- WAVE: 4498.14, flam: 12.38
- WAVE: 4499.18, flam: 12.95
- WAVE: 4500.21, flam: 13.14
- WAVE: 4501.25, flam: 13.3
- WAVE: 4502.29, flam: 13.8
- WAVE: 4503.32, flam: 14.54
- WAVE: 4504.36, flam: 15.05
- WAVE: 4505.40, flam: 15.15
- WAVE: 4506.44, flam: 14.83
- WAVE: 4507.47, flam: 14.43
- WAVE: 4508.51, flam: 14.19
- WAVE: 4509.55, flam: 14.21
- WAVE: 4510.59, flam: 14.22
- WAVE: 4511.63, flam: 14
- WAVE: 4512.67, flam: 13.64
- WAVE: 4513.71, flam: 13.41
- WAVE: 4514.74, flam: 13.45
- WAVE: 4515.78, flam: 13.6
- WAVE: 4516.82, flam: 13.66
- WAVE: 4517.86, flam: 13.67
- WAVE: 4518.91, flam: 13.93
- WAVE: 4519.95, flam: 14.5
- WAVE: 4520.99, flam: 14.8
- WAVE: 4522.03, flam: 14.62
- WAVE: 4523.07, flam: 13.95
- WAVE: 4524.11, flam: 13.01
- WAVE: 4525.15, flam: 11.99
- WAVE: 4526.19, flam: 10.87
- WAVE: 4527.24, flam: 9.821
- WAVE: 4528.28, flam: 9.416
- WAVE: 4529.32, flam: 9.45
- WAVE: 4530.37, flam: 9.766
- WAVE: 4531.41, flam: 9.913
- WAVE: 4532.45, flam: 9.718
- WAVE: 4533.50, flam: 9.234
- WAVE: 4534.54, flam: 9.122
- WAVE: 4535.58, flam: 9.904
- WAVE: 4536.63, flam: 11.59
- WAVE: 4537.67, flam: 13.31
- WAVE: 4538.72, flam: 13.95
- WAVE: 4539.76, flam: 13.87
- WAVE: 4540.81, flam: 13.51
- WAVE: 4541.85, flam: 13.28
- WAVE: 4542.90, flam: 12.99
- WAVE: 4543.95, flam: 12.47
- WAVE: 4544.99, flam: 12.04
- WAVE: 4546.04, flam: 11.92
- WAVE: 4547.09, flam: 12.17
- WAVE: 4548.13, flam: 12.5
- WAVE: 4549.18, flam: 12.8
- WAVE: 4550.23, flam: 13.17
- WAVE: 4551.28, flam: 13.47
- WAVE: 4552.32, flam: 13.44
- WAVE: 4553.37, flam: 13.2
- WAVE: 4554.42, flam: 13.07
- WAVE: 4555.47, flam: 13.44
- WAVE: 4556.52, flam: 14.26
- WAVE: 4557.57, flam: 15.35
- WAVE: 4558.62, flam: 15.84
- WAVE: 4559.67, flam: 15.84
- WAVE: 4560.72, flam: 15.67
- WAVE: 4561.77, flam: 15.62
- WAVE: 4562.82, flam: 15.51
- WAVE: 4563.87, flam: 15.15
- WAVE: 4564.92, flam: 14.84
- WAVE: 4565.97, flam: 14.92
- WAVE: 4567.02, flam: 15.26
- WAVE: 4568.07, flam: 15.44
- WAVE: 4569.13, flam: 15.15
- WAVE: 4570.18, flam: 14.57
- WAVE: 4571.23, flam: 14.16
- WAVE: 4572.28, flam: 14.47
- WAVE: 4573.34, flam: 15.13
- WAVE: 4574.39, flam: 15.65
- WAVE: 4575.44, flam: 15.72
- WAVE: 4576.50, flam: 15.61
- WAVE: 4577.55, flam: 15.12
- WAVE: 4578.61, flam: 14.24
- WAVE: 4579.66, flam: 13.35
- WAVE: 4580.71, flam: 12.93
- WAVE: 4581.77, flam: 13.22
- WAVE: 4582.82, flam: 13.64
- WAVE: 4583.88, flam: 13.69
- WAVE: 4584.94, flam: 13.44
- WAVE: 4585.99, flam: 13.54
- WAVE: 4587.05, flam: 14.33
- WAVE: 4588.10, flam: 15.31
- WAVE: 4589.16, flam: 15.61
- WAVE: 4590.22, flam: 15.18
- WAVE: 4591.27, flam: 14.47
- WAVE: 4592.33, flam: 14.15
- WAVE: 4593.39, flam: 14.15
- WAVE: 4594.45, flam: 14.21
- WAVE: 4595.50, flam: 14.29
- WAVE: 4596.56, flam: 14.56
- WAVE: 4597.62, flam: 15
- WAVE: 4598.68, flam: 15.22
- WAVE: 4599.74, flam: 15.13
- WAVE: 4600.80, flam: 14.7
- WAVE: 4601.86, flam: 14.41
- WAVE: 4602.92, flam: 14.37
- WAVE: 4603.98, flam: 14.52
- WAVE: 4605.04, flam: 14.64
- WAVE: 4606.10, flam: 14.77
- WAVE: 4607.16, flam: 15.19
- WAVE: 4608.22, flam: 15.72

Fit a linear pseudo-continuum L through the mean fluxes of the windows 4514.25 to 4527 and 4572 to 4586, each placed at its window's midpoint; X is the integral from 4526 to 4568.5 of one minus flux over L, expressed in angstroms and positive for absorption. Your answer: 2.97 angstroms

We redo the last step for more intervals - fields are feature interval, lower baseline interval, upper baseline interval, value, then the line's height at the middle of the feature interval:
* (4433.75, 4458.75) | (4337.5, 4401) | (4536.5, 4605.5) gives 2.6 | 11.2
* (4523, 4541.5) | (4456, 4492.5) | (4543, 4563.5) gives 2.7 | 13.1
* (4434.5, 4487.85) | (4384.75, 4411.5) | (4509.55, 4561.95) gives -1.9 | 10.5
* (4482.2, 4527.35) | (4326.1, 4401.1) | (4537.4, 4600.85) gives -1.5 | 12.7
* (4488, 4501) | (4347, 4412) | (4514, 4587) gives 0.1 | 12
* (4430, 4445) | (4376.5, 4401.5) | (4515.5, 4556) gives -0.4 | 9.72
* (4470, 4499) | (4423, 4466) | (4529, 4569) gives -3.4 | 11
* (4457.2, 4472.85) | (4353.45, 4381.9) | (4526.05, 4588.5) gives 1.8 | 11.6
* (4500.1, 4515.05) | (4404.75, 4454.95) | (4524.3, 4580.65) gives -2.8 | 11.9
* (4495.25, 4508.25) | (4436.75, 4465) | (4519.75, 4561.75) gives -2.2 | 11.5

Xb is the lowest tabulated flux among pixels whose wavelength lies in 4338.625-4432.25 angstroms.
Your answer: 4.476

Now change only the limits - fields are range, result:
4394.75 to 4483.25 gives 5.331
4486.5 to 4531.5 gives 9.416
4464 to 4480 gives 10.74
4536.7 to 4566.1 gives 11.92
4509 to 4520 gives 13.41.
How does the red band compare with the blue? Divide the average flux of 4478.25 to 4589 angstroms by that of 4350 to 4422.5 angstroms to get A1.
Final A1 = 1.46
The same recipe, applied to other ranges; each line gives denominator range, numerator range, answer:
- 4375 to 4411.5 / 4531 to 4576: 1.66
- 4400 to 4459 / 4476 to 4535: 1.35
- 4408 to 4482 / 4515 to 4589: 1.31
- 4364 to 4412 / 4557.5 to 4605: 1.69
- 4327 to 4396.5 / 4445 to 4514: 1.29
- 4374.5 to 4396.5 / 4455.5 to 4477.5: 1.34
